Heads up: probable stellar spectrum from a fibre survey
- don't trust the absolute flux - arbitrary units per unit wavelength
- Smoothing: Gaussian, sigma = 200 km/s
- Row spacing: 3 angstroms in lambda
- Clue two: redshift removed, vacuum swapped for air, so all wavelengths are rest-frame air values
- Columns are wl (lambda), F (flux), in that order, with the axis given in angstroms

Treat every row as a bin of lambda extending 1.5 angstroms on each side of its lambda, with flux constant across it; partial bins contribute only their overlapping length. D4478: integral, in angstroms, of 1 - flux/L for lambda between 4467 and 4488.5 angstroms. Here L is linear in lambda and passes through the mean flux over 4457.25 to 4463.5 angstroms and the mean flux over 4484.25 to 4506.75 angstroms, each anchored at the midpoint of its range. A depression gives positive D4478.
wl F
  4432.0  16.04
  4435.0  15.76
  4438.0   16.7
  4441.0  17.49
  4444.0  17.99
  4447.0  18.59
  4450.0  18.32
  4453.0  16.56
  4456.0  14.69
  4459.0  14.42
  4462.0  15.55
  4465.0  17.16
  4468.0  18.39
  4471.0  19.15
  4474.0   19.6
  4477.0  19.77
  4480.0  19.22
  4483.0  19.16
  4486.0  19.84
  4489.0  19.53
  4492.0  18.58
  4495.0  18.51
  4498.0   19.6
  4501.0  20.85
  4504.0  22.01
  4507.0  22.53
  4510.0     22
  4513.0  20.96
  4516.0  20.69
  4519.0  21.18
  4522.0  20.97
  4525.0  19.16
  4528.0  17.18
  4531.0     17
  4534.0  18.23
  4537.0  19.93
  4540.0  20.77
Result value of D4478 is -2.4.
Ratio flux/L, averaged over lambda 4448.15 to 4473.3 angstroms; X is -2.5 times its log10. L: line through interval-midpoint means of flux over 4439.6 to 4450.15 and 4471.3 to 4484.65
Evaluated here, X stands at 0.11 mag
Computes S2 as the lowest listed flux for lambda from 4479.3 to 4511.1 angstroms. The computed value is 18.51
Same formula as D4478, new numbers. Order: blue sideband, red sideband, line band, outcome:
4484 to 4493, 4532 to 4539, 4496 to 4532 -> -2.2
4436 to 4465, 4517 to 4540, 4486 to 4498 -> -0.7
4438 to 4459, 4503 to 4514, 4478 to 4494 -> 0.6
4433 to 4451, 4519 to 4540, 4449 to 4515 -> -2.7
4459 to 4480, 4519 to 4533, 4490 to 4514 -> -2.7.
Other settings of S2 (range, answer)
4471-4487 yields 19.15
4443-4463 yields 14.42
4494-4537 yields 17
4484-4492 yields 18.58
